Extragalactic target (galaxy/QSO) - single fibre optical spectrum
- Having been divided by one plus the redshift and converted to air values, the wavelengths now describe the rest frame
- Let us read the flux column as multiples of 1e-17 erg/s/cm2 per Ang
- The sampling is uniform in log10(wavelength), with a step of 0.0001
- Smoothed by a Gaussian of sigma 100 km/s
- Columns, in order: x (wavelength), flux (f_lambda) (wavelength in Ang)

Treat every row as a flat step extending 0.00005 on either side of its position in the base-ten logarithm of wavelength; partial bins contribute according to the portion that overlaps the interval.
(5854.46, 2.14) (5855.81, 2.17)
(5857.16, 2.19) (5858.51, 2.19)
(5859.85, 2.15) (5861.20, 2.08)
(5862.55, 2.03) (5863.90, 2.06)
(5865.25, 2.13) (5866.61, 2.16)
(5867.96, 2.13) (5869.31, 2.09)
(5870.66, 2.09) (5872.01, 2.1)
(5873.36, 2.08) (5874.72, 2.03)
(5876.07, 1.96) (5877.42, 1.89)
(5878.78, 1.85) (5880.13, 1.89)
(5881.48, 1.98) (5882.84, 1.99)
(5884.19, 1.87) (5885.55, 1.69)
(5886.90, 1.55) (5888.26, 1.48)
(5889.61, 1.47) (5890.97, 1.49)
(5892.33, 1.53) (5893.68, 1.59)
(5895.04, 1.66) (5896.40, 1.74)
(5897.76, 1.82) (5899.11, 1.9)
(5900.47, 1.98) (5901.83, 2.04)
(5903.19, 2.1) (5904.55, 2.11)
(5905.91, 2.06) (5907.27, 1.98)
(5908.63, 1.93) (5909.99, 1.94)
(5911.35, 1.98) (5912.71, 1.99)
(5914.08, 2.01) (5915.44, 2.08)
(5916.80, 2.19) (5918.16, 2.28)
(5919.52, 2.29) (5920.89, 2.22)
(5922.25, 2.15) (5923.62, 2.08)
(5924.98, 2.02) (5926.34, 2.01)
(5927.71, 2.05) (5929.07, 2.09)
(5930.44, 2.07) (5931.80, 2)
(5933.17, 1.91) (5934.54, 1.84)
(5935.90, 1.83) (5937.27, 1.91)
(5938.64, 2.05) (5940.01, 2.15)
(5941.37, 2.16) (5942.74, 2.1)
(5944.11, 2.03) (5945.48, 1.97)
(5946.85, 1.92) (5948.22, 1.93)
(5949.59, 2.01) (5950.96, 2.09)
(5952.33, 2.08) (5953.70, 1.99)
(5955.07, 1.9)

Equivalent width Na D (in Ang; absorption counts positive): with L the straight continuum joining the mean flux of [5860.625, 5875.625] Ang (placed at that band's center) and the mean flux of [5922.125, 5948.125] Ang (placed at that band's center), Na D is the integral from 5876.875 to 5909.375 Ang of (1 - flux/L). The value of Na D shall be 3.8 Ang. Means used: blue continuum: 2.09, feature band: 1.82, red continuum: 2.01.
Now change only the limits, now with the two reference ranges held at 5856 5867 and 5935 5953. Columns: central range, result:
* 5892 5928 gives 1.1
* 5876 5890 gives 2.1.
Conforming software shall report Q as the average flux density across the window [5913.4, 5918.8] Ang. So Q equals 2.14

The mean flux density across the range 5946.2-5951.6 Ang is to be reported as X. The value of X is 1.99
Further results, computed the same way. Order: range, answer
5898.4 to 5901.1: 1.94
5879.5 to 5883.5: 1.95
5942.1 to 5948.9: 1.99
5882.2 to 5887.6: 1.77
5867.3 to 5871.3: 2.1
